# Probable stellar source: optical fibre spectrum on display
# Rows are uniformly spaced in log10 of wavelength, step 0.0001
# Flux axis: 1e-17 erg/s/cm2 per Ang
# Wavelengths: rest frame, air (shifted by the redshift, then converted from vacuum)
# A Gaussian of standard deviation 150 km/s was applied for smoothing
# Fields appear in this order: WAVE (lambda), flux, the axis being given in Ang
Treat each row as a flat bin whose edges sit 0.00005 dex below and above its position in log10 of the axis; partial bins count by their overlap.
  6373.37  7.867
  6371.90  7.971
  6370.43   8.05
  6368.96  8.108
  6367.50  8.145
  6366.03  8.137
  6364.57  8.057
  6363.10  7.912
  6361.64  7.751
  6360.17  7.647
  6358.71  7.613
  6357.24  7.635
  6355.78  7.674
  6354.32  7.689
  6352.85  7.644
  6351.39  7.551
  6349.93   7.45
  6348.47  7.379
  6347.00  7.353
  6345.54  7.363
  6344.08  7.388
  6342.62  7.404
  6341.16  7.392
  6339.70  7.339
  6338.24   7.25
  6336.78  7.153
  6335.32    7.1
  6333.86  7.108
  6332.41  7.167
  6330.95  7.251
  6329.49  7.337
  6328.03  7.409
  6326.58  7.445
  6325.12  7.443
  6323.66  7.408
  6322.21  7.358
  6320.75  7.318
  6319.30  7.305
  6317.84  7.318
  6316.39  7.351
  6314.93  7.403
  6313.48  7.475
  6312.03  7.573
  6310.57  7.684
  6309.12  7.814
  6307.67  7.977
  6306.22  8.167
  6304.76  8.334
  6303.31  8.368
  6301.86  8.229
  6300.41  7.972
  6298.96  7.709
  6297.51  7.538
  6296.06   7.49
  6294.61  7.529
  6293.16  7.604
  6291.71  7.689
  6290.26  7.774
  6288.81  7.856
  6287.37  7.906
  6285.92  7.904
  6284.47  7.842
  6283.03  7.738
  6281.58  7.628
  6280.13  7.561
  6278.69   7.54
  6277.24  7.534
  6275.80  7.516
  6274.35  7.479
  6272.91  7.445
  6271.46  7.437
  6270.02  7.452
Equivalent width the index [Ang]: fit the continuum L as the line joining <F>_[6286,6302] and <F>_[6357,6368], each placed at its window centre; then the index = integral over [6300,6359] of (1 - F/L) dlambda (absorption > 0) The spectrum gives 2.13 Ang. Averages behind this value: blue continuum 7.74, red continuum 7.86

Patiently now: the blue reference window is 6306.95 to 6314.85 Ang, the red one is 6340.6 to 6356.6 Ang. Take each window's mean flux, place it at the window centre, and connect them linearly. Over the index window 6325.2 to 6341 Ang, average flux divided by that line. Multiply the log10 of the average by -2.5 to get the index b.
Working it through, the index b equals 0.04 mag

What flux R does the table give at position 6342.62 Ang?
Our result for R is 7.404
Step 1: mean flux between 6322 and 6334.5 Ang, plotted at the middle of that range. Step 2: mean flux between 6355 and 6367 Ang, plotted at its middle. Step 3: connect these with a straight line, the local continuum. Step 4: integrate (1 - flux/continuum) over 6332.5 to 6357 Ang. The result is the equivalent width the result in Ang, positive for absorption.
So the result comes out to 0.6 Ang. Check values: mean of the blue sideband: 7.33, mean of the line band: 7.39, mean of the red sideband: 7.81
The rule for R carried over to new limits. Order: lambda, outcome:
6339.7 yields 7.339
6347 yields 7.353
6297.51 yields 7.538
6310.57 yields 7.684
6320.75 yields 7.318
